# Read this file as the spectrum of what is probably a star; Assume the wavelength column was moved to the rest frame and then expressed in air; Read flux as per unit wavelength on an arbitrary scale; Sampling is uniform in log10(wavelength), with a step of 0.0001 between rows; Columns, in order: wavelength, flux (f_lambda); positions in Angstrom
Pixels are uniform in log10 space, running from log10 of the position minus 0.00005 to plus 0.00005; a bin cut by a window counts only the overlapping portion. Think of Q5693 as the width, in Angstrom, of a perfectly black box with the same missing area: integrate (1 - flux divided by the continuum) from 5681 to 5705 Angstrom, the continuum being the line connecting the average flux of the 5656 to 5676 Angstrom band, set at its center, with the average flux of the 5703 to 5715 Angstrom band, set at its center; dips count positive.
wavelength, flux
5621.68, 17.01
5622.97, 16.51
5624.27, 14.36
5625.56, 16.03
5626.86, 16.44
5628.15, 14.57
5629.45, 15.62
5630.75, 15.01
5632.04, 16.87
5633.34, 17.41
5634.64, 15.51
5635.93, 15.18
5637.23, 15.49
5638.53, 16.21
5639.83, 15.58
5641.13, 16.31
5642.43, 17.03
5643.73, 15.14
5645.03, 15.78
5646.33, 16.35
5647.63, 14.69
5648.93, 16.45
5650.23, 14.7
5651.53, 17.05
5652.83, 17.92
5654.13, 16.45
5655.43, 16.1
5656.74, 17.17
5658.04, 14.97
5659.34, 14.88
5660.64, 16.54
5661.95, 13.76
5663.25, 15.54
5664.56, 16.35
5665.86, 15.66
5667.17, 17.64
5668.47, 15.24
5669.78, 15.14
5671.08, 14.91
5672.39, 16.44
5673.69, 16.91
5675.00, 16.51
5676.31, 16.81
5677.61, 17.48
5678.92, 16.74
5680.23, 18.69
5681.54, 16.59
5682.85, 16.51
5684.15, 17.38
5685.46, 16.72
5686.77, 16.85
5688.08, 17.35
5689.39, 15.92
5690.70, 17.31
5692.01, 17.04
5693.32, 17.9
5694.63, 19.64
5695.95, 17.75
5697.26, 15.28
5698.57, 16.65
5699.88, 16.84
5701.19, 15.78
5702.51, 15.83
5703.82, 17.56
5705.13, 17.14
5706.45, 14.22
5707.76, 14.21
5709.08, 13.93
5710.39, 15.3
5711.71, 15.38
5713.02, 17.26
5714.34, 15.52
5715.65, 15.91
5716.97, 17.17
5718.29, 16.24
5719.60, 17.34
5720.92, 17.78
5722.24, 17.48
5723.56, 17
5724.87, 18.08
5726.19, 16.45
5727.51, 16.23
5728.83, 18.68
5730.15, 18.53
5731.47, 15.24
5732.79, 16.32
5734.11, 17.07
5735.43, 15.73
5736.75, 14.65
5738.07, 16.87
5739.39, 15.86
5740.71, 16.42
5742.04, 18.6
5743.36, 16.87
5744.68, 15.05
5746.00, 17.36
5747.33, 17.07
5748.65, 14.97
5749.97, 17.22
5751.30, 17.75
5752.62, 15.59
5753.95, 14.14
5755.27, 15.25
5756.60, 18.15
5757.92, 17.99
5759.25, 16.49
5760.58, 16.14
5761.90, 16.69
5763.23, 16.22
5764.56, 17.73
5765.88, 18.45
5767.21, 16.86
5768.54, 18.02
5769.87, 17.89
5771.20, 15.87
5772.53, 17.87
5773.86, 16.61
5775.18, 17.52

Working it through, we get -1.9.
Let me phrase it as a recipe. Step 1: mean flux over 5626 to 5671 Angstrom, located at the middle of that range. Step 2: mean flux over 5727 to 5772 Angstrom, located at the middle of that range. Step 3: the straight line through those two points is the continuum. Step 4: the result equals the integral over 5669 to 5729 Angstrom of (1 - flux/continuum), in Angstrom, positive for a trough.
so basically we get -1.22 Angstrom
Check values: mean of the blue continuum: 15.9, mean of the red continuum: 16.7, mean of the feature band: 16.6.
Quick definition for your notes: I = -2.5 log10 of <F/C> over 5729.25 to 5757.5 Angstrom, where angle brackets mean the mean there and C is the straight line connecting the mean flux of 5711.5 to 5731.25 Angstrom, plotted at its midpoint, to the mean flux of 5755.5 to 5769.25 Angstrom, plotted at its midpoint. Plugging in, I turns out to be 0.04 mag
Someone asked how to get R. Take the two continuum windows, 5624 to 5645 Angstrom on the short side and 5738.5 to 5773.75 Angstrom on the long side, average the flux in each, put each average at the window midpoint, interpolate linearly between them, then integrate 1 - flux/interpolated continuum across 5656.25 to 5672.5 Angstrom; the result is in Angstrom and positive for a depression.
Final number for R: 0.4 Angstrom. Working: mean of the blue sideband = 15.8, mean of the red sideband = 16.8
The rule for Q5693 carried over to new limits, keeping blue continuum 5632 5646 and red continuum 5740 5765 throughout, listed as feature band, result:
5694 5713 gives 0.2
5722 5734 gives -0.5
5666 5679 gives -0.1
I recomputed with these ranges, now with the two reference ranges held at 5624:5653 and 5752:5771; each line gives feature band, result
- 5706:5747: 0.01 mag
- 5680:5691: -0.05 mag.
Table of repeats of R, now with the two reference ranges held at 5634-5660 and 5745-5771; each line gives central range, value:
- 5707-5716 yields 0.6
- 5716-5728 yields -0.4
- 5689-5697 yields -0.6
